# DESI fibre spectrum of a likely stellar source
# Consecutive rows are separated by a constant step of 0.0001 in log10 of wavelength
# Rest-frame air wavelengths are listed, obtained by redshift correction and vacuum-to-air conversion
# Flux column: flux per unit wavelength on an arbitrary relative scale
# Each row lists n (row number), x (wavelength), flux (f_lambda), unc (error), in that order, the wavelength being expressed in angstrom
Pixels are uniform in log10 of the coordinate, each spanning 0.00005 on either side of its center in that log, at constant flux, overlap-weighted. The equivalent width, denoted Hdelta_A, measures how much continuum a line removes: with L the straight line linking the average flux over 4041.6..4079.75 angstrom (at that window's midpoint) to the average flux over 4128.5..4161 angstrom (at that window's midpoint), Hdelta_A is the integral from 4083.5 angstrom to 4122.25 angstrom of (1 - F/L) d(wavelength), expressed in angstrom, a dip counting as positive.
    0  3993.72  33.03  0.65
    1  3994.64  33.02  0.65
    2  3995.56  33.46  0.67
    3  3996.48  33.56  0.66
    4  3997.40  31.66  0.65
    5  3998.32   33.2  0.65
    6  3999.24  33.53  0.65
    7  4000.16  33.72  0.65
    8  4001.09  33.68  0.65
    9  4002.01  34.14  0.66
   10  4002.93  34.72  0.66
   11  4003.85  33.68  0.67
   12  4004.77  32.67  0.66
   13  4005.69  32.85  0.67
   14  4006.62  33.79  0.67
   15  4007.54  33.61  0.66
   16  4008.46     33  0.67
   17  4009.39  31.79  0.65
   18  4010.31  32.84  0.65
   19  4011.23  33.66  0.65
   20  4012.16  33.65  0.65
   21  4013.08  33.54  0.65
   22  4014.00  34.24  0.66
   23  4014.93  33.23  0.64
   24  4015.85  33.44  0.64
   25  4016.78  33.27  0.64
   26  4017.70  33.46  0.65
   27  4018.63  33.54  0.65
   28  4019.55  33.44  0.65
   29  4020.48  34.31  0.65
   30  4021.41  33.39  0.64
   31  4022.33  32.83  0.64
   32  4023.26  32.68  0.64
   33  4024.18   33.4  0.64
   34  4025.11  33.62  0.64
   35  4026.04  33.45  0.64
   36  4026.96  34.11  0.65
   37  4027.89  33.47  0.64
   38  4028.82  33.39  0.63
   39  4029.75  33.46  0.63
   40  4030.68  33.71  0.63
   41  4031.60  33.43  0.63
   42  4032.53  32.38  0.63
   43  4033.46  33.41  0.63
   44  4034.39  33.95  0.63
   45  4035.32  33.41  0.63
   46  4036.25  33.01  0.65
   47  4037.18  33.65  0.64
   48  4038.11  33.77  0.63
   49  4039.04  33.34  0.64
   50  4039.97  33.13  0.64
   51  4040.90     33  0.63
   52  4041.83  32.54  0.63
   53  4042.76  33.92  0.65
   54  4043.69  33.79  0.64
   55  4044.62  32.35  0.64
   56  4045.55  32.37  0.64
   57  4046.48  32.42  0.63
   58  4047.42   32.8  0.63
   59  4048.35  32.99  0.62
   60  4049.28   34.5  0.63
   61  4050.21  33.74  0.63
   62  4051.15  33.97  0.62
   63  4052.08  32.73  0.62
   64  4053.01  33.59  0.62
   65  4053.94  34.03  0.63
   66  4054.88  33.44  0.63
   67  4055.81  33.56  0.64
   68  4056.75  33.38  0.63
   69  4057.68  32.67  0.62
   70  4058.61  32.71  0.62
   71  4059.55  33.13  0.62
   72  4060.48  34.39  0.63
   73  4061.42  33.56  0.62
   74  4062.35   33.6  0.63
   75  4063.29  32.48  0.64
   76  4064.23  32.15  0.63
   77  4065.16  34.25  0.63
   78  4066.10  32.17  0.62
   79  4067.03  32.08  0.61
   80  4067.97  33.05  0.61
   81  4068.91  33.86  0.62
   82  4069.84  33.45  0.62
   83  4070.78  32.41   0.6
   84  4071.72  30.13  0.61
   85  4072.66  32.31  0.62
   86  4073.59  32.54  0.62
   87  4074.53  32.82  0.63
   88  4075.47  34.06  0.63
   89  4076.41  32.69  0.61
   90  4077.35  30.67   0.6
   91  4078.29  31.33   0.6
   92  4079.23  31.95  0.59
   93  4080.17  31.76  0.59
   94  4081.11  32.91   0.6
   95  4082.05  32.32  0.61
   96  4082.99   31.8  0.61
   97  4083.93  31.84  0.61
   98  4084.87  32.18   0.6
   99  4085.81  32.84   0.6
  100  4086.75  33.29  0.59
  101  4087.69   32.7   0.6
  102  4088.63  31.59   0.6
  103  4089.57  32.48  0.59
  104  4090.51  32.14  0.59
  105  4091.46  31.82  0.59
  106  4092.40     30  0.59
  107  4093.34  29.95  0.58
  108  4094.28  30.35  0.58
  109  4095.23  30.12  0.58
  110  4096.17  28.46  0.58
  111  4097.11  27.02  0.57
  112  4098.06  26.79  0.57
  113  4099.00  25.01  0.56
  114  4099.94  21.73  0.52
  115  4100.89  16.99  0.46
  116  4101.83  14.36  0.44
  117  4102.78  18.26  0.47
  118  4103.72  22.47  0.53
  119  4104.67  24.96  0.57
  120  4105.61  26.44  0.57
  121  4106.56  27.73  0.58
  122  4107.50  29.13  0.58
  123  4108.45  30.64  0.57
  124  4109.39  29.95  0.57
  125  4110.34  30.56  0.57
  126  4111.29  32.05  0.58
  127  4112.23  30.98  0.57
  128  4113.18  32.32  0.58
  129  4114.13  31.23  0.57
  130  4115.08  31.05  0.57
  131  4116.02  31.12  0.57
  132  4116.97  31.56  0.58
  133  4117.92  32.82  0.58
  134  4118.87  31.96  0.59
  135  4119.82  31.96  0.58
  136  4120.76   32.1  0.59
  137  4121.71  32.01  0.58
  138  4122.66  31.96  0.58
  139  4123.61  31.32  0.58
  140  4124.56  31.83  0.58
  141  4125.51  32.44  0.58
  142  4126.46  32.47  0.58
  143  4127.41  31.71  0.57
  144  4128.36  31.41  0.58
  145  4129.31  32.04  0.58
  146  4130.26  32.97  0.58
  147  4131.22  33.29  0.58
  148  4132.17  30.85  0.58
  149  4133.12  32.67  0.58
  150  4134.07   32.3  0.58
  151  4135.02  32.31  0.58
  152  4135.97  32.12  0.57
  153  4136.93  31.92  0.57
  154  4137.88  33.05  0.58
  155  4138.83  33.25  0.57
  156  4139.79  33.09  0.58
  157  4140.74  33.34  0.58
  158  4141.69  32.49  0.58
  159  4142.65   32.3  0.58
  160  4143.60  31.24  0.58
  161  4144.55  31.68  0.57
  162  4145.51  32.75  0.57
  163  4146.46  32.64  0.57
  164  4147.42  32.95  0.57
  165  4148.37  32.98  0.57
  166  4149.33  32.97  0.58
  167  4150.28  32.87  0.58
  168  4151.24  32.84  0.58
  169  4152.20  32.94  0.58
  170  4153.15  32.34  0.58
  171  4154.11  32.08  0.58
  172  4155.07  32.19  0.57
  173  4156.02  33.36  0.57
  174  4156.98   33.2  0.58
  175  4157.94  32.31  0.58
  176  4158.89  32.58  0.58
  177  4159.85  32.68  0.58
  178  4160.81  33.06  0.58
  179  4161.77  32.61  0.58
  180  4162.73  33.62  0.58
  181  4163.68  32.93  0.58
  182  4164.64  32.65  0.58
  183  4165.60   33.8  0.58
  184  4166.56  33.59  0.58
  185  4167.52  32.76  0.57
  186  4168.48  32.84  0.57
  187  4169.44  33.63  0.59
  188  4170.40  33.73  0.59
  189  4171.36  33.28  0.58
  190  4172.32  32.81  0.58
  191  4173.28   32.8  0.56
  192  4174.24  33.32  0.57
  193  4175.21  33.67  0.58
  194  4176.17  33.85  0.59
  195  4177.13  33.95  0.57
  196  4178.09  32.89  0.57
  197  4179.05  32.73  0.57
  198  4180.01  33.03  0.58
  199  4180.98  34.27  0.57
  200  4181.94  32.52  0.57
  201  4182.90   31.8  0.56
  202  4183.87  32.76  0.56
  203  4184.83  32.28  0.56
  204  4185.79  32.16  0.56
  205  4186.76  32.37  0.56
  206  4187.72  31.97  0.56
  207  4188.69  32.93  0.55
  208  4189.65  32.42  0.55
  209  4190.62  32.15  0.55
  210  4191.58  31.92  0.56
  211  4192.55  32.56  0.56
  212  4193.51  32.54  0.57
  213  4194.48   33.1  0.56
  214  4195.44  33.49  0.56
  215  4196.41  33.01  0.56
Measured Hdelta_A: 4.3 angstrom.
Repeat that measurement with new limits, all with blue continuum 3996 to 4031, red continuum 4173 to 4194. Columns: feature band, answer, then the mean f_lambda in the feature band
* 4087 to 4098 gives 0.9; 30.5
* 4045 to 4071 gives 0.0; 33.2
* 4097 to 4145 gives 4.4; 30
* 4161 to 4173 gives -0.1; 33.2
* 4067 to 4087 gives 0.5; 32.4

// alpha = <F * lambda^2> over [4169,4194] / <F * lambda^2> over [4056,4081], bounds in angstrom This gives 1.06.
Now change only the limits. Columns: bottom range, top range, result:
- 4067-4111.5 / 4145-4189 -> 1.15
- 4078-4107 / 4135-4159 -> 1.18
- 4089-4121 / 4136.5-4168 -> 1.18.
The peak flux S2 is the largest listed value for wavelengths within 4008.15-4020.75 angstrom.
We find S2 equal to 34.31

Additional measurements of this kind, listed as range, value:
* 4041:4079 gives 34.5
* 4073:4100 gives 34.06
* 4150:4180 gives 33.95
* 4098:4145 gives 33.34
